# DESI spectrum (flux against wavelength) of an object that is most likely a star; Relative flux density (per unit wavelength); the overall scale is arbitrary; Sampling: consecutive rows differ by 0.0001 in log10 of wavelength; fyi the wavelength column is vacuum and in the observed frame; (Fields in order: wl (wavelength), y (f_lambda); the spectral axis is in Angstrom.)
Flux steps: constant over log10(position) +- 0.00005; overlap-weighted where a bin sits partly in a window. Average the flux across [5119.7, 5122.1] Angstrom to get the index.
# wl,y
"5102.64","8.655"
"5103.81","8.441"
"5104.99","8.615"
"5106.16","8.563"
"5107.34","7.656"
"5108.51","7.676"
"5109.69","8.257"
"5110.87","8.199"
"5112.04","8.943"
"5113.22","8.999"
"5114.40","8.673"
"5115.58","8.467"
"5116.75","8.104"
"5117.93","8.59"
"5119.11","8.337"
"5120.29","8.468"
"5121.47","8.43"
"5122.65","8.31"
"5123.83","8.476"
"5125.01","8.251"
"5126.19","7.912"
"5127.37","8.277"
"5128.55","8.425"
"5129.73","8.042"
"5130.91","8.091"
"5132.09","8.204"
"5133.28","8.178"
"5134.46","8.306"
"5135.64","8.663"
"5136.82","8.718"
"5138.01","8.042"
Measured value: 8.44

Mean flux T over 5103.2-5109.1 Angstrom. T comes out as 8.2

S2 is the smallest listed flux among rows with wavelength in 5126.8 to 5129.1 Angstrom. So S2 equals 8.277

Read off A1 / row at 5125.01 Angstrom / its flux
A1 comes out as 8.251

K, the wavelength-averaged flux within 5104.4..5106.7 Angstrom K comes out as 8.6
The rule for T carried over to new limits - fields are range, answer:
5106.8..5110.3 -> 7.87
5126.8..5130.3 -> 8.25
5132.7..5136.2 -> 8.39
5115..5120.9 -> 8.4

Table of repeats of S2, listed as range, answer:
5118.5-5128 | 7.912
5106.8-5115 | 7.656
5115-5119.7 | 8.104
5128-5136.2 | 8.042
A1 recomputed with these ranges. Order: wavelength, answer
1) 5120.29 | 8.468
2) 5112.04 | 8.943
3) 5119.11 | 8.337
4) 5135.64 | 8.663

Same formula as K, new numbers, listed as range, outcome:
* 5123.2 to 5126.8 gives 8.22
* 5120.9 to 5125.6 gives 8.36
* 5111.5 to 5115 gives 8.85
